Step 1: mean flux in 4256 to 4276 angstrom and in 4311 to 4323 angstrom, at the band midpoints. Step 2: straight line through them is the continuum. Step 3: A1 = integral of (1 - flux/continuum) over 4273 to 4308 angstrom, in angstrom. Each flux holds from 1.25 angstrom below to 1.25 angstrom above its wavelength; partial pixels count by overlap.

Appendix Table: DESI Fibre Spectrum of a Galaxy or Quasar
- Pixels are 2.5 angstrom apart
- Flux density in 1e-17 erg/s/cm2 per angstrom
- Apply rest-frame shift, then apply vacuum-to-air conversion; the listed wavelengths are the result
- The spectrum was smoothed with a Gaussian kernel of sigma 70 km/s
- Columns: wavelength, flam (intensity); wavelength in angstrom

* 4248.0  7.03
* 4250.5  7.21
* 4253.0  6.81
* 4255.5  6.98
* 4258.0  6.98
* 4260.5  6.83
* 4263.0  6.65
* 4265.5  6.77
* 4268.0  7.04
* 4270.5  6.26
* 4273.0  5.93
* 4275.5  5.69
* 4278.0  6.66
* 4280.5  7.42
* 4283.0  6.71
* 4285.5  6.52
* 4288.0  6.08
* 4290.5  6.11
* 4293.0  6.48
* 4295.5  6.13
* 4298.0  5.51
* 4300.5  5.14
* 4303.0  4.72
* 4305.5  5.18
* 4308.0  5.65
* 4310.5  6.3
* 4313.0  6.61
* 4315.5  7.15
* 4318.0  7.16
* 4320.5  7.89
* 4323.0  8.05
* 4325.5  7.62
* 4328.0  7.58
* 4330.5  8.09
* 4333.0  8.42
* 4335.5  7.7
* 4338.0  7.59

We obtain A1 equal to 4.4 angstrom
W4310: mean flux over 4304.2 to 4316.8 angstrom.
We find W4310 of 6.18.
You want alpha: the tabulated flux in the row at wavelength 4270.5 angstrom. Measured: 6.26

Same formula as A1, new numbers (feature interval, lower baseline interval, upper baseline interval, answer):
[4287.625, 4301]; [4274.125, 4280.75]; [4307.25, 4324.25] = 1.5 angstrom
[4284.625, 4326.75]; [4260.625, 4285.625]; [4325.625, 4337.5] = 5.5 angstrom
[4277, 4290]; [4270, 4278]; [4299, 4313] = -1.7 angstrom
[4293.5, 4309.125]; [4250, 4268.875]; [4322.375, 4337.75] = 4.3 angstrom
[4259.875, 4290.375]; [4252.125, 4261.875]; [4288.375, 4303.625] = -0.8 angstrom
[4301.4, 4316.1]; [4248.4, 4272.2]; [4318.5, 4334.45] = 3.4 angstrom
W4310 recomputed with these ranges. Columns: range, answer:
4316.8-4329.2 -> 7.66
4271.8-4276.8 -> 5.82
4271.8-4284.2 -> 6.48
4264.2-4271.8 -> 6.68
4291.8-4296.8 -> 6.3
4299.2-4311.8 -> 5.4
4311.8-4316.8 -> 6.89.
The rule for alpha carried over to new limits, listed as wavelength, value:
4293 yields 6.48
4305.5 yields 5.18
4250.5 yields 7.21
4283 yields 6.71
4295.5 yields 6.13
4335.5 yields 7.7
